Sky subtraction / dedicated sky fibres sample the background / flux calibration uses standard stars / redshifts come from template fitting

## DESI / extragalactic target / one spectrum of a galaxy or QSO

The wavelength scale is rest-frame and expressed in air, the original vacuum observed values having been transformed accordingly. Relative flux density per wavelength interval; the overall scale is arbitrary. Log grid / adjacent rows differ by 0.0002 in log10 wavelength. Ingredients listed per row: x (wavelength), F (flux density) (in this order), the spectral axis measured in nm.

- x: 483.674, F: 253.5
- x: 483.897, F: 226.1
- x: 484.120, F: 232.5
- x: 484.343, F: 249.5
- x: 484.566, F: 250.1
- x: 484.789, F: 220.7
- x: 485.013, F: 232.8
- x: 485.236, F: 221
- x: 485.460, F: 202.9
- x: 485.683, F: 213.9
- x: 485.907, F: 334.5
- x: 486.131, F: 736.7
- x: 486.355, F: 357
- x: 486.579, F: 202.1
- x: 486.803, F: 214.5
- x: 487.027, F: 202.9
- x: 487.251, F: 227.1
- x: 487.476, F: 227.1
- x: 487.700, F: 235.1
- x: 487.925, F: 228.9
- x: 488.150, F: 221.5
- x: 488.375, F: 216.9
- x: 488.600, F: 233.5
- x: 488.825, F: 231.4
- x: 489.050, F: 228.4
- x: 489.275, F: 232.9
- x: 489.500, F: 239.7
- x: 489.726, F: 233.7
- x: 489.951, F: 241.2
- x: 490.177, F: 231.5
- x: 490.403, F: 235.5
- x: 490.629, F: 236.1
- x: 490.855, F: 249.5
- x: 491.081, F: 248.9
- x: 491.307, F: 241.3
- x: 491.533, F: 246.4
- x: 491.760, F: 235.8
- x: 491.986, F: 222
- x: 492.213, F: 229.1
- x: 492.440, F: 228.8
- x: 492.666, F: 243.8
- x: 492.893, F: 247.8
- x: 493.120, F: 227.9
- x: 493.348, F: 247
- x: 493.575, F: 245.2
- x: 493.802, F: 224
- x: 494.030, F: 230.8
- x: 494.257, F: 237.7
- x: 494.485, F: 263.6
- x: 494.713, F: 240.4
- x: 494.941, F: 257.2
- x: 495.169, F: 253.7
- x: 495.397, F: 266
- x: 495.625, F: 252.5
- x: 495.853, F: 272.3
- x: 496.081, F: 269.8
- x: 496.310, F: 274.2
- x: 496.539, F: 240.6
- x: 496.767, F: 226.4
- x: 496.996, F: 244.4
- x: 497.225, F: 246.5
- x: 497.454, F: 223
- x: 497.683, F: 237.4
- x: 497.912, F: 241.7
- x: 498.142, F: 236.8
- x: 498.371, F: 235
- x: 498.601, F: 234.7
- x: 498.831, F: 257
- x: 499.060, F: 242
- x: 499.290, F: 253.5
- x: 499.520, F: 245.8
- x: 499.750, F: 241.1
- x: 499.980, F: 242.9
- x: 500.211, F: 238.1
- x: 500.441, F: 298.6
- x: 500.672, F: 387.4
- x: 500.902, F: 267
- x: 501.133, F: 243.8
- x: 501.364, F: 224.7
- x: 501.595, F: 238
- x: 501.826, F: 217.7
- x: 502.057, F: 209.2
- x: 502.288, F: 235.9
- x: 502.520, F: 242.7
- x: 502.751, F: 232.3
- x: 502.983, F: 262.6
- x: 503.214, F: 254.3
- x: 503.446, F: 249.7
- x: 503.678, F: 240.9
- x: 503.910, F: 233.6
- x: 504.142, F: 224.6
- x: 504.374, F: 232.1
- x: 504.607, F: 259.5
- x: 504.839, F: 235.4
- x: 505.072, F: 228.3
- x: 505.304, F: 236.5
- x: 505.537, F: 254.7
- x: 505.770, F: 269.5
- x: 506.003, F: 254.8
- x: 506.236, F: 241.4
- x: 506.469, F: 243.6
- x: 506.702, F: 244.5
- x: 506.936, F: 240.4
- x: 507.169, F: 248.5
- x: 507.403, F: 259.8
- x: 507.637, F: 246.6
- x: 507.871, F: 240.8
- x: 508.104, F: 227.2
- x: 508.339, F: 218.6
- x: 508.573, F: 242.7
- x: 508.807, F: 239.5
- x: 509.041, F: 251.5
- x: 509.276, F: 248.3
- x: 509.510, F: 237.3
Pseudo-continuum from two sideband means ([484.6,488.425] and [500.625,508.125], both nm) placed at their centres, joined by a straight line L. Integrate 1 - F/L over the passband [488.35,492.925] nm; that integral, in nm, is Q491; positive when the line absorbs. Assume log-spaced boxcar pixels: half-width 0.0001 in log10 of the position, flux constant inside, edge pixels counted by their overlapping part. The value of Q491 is 0.43 nm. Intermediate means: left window 265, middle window 236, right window 245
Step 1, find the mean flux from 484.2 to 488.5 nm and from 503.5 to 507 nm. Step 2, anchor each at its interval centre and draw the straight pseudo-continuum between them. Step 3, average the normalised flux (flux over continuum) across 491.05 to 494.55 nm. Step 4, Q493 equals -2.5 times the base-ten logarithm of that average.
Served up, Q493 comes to 0.08 mag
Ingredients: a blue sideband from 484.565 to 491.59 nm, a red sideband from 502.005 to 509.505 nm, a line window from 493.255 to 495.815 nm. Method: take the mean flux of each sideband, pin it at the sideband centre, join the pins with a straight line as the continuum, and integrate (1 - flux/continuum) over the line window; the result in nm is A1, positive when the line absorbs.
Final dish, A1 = 0.01 nm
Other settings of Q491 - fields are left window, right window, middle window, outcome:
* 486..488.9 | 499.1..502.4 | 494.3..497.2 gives 0.066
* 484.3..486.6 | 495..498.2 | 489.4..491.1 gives 0.232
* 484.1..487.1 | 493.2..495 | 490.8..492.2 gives 0.078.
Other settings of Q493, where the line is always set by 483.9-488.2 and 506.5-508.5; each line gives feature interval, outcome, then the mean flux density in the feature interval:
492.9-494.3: 0.085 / 236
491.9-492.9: 0.104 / 233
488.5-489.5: 0.122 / 233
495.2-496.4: -0.054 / 266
